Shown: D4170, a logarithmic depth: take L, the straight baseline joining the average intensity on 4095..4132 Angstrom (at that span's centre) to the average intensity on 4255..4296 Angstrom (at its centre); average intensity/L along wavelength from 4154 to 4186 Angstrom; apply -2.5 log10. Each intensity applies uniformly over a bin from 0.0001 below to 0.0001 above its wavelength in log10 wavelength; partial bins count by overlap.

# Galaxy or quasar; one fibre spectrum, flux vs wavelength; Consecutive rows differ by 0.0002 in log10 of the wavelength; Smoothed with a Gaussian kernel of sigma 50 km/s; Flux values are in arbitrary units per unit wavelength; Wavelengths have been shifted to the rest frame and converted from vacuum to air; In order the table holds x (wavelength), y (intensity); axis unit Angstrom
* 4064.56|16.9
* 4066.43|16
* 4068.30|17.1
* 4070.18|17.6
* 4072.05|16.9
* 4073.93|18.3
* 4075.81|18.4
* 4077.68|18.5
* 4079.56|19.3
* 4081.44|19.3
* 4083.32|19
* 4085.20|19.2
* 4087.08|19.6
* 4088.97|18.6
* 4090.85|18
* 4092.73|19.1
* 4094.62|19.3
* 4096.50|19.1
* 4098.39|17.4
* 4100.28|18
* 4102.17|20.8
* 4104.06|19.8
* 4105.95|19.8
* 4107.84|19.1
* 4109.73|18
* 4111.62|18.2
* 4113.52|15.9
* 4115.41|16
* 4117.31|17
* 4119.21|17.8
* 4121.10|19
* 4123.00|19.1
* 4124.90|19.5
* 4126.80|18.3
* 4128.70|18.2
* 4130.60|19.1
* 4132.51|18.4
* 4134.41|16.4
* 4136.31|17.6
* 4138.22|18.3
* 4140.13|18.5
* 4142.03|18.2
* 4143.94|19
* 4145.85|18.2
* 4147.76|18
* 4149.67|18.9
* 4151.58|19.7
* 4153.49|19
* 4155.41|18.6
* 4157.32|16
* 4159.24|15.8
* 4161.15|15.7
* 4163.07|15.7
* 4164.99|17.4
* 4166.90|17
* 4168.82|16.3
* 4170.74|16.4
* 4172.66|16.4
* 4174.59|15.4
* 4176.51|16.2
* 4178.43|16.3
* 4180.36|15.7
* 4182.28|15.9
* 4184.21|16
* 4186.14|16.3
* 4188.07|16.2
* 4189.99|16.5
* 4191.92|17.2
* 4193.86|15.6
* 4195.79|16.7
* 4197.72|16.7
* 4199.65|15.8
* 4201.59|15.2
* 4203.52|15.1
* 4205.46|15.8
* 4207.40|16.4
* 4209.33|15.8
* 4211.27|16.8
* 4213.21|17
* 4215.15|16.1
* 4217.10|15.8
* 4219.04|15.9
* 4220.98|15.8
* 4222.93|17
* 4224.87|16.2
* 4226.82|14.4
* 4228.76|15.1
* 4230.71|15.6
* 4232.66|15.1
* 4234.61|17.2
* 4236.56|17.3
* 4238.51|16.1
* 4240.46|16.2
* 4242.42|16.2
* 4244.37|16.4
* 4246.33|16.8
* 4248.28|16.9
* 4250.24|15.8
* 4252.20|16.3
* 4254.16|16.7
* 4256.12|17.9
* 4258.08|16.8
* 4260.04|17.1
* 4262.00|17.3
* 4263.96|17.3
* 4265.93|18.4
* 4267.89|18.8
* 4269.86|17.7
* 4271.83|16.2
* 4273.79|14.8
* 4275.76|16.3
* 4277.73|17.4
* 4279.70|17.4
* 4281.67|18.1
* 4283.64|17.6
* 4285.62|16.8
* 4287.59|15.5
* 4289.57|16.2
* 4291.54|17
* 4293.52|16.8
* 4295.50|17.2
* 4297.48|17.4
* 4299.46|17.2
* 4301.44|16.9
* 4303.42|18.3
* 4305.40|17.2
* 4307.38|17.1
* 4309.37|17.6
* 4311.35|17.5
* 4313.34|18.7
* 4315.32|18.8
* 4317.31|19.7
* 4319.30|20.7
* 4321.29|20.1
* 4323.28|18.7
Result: 0.103 mag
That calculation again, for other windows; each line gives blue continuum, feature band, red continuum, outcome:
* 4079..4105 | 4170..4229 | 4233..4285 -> 0.104 mag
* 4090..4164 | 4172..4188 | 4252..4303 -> 0.113 mag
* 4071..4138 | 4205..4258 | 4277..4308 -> 0.083 mag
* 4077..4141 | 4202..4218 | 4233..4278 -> 0.083 mag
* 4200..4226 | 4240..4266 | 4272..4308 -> -0.020 mag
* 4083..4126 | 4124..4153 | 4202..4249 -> -0.033 mag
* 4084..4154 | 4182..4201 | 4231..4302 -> 0.090 mag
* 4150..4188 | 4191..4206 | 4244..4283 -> 0.050 mag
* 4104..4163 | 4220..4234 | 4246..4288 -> 0.111 mag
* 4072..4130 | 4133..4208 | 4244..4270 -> 0.069 mag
